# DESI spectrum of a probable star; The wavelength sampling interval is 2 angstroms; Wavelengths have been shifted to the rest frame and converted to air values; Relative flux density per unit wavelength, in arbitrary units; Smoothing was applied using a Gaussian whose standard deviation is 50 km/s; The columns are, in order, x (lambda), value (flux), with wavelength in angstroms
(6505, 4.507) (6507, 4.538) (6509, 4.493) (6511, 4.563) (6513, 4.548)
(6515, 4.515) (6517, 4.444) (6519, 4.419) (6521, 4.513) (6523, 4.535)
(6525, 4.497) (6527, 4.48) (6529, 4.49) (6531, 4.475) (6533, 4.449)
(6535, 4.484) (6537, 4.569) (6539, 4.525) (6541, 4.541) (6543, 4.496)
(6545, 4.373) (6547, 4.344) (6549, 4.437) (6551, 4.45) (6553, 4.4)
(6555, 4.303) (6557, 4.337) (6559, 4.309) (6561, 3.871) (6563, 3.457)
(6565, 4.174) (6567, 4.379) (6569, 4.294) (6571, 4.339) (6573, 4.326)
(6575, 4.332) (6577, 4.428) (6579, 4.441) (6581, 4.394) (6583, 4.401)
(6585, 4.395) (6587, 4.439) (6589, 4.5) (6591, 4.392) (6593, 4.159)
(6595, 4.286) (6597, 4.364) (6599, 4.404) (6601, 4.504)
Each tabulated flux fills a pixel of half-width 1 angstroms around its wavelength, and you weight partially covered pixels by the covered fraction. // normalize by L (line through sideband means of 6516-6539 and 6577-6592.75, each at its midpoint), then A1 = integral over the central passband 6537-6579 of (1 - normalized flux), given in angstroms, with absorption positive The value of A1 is 1.2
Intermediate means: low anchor 4.49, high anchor 4.41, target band 4.32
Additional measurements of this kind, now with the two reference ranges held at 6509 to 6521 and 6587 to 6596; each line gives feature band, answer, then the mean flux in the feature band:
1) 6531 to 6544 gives -0.16 angstroms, 4.51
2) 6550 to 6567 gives 0.91 angstroms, 4.18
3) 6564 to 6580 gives 0.17 angstroms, 4.34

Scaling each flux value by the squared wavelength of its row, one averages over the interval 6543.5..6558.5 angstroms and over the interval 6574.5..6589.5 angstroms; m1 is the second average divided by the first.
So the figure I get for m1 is 1.0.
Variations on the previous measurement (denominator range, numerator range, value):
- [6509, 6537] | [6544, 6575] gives 0.96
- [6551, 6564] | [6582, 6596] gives 1.07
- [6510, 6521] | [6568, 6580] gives 0.99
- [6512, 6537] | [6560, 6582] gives 0.95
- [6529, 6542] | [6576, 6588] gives 0.99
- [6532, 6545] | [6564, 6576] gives 0.97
